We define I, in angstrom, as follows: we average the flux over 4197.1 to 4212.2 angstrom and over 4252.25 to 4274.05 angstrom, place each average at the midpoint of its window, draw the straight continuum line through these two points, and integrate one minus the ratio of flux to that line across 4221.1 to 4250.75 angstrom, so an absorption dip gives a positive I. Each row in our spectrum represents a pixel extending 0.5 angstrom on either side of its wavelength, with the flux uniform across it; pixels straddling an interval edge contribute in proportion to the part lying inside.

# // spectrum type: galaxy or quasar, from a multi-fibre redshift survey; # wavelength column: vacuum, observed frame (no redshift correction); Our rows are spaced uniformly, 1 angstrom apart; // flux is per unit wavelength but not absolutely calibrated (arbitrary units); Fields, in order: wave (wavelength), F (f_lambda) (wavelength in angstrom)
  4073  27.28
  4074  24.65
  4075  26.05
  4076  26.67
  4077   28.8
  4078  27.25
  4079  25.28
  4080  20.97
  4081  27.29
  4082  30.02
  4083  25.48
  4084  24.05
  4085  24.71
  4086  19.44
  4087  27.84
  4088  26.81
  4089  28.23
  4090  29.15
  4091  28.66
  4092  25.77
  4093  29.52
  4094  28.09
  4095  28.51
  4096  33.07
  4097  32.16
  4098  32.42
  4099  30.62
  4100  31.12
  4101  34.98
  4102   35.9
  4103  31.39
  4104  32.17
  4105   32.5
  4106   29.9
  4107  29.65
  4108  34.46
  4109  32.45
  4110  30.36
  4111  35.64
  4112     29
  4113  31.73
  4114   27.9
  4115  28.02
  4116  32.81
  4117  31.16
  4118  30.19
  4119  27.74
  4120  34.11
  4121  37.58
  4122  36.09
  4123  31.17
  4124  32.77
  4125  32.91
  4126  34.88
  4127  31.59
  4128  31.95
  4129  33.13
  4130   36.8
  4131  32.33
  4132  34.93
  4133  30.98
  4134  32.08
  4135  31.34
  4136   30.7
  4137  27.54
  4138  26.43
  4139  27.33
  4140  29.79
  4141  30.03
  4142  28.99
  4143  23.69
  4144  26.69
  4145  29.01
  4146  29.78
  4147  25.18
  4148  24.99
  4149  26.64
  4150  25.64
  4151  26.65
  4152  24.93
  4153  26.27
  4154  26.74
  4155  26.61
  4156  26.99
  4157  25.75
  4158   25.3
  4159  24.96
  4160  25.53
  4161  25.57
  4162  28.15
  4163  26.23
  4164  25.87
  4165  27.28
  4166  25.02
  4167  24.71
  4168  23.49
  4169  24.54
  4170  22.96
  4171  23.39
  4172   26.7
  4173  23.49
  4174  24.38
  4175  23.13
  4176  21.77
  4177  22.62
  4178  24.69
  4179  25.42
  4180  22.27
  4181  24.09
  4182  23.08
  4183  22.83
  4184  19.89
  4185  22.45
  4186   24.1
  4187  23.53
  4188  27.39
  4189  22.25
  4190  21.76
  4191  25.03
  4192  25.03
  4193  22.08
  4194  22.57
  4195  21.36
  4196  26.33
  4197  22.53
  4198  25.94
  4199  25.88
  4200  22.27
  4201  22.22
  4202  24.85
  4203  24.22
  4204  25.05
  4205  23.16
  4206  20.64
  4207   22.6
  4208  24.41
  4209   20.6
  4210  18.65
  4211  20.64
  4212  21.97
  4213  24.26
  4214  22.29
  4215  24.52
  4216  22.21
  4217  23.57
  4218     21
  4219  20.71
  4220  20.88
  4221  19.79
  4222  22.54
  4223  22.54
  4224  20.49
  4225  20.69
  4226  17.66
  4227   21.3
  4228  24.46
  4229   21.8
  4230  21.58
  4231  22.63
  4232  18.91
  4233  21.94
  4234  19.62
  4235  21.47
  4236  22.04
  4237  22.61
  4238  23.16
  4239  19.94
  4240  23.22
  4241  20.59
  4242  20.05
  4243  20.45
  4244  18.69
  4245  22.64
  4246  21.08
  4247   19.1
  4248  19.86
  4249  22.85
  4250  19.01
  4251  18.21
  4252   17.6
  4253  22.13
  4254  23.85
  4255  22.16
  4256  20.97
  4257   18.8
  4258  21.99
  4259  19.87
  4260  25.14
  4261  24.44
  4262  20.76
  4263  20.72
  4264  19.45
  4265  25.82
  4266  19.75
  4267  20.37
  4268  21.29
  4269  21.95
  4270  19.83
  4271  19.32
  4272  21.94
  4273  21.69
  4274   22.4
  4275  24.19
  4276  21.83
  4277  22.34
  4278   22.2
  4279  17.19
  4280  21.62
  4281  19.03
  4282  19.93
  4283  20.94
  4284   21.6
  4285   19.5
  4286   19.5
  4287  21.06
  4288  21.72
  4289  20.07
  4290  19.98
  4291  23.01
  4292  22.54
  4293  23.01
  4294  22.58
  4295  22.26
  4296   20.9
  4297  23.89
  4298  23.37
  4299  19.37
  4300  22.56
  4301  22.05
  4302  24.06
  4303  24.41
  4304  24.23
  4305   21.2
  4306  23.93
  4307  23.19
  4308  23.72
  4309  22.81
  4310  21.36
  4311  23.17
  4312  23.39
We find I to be 1.42 angstrom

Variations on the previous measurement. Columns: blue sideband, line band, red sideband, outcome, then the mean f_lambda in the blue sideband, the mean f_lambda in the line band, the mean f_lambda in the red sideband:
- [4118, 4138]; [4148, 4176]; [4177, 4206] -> 2.4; 32.4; 25.4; 23.6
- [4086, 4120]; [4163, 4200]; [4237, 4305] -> 3.3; 30.5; 23.9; 21.4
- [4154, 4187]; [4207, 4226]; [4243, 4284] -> 0.9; 24.5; 21.7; 21.1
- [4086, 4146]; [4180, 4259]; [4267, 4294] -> 8.7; 30.8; 22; 21.2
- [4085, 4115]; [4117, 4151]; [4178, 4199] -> -3.3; 30.2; 30.4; 23.6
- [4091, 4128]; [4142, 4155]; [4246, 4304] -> 1.2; 31.6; 26.5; 21.4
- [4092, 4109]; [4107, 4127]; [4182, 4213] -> -1.3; 31.5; 32.1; 23.1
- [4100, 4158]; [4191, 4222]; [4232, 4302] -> 3.0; 30.3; 22.8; 21.3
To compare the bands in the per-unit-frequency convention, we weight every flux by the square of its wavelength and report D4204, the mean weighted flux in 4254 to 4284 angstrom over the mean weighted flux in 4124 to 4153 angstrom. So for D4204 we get 0.77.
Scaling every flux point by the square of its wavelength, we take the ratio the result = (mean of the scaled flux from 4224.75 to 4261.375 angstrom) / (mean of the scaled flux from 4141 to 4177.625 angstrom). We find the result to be 0.9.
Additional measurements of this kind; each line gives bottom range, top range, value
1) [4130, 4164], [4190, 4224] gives 0.84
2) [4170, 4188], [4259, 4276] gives 0.97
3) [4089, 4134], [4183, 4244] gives 0.74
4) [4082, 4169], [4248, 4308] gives 0.79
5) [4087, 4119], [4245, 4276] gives 0.75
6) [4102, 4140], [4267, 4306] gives 0.74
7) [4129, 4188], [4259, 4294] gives 0.86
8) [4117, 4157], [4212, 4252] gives 0.75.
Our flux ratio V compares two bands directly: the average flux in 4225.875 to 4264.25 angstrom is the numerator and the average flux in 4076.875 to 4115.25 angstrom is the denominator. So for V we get 0.72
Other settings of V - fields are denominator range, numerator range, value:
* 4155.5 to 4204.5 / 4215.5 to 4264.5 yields 0.87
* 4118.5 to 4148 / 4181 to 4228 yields 0.73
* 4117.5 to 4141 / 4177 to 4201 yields 0.74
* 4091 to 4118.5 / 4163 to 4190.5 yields 0.77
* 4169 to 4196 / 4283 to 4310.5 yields 0.94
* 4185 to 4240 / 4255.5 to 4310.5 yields 0.97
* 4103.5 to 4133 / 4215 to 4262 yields 0.66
